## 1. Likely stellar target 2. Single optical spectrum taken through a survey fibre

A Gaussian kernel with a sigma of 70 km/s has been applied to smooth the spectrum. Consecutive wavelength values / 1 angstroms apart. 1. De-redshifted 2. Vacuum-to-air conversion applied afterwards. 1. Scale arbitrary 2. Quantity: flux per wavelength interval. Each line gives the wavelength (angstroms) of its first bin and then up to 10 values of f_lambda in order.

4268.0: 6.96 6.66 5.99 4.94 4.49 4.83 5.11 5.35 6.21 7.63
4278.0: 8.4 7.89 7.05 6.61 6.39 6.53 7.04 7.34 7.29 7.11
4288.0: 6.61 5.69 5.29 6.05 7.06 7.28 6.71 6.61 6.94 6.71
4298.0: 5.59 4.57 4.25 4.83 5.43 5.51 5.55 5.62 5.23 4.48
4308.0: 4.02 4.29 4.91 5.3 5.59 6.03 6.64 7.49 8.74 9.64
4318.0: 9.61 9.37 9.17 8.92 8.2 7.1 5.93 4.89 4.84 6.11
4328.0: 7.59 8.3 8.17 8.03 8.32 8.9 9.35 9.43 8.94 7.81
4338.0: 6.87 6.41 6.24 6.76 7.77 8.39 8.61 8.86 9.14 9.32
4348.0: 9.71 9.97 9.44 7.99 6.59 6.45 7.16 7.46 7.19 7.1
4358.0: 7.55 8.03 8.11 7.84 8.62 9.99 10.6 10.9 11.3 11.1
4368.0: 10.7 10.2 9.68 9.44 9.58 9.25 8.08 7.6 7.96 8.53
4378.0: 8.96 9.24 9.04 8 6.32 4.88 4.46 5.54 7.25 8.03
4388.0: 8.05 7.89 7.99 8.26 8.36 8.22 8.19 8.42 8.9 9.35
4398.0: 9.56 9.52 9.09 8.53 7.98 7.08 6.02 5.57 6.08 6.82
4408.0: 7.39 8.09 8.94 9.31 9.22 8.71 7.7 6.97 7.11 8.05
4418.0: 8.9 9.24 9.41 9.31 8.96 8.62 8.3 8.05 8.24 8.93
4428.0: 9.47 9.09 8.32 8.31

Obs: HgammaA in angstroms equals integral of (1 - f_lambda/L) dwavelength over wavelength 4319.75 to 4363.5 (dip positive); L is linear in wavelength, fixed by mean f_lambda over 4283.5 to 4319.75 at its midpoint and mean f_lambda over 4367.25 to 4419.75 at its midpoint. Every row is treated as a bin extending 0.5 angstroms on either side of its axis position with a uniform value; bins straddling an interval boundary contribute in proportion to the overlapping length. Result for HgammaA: -4.8 angstroms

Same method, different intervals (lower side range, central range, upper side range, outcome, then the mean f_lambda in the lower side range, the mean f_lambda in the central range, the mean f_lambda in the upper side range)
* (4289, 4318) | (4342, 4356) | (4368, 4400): -2.03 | 6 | 8.33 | 8.27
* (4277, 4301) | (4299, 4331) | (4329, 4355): 3.81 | 6.55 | 6.5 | 8.17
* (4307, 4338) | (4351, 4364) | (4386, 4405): -0.07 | 7.33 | 7.8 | 8.2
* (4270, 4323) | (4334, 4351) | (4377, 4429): -2.94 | 6.43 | 8.37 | 8.06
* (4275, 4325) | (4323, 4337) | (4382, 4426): -1.26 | 6.55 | 7.59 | 7.95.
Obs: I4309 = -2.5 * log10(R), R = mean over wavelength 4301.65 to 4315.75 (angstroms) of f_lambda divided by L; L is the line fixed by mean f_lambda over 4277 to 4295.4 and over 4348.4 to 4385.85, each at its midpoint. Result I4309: 0.31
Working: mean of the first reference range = 6.85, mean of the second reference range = 8.39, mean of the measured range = 5.49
